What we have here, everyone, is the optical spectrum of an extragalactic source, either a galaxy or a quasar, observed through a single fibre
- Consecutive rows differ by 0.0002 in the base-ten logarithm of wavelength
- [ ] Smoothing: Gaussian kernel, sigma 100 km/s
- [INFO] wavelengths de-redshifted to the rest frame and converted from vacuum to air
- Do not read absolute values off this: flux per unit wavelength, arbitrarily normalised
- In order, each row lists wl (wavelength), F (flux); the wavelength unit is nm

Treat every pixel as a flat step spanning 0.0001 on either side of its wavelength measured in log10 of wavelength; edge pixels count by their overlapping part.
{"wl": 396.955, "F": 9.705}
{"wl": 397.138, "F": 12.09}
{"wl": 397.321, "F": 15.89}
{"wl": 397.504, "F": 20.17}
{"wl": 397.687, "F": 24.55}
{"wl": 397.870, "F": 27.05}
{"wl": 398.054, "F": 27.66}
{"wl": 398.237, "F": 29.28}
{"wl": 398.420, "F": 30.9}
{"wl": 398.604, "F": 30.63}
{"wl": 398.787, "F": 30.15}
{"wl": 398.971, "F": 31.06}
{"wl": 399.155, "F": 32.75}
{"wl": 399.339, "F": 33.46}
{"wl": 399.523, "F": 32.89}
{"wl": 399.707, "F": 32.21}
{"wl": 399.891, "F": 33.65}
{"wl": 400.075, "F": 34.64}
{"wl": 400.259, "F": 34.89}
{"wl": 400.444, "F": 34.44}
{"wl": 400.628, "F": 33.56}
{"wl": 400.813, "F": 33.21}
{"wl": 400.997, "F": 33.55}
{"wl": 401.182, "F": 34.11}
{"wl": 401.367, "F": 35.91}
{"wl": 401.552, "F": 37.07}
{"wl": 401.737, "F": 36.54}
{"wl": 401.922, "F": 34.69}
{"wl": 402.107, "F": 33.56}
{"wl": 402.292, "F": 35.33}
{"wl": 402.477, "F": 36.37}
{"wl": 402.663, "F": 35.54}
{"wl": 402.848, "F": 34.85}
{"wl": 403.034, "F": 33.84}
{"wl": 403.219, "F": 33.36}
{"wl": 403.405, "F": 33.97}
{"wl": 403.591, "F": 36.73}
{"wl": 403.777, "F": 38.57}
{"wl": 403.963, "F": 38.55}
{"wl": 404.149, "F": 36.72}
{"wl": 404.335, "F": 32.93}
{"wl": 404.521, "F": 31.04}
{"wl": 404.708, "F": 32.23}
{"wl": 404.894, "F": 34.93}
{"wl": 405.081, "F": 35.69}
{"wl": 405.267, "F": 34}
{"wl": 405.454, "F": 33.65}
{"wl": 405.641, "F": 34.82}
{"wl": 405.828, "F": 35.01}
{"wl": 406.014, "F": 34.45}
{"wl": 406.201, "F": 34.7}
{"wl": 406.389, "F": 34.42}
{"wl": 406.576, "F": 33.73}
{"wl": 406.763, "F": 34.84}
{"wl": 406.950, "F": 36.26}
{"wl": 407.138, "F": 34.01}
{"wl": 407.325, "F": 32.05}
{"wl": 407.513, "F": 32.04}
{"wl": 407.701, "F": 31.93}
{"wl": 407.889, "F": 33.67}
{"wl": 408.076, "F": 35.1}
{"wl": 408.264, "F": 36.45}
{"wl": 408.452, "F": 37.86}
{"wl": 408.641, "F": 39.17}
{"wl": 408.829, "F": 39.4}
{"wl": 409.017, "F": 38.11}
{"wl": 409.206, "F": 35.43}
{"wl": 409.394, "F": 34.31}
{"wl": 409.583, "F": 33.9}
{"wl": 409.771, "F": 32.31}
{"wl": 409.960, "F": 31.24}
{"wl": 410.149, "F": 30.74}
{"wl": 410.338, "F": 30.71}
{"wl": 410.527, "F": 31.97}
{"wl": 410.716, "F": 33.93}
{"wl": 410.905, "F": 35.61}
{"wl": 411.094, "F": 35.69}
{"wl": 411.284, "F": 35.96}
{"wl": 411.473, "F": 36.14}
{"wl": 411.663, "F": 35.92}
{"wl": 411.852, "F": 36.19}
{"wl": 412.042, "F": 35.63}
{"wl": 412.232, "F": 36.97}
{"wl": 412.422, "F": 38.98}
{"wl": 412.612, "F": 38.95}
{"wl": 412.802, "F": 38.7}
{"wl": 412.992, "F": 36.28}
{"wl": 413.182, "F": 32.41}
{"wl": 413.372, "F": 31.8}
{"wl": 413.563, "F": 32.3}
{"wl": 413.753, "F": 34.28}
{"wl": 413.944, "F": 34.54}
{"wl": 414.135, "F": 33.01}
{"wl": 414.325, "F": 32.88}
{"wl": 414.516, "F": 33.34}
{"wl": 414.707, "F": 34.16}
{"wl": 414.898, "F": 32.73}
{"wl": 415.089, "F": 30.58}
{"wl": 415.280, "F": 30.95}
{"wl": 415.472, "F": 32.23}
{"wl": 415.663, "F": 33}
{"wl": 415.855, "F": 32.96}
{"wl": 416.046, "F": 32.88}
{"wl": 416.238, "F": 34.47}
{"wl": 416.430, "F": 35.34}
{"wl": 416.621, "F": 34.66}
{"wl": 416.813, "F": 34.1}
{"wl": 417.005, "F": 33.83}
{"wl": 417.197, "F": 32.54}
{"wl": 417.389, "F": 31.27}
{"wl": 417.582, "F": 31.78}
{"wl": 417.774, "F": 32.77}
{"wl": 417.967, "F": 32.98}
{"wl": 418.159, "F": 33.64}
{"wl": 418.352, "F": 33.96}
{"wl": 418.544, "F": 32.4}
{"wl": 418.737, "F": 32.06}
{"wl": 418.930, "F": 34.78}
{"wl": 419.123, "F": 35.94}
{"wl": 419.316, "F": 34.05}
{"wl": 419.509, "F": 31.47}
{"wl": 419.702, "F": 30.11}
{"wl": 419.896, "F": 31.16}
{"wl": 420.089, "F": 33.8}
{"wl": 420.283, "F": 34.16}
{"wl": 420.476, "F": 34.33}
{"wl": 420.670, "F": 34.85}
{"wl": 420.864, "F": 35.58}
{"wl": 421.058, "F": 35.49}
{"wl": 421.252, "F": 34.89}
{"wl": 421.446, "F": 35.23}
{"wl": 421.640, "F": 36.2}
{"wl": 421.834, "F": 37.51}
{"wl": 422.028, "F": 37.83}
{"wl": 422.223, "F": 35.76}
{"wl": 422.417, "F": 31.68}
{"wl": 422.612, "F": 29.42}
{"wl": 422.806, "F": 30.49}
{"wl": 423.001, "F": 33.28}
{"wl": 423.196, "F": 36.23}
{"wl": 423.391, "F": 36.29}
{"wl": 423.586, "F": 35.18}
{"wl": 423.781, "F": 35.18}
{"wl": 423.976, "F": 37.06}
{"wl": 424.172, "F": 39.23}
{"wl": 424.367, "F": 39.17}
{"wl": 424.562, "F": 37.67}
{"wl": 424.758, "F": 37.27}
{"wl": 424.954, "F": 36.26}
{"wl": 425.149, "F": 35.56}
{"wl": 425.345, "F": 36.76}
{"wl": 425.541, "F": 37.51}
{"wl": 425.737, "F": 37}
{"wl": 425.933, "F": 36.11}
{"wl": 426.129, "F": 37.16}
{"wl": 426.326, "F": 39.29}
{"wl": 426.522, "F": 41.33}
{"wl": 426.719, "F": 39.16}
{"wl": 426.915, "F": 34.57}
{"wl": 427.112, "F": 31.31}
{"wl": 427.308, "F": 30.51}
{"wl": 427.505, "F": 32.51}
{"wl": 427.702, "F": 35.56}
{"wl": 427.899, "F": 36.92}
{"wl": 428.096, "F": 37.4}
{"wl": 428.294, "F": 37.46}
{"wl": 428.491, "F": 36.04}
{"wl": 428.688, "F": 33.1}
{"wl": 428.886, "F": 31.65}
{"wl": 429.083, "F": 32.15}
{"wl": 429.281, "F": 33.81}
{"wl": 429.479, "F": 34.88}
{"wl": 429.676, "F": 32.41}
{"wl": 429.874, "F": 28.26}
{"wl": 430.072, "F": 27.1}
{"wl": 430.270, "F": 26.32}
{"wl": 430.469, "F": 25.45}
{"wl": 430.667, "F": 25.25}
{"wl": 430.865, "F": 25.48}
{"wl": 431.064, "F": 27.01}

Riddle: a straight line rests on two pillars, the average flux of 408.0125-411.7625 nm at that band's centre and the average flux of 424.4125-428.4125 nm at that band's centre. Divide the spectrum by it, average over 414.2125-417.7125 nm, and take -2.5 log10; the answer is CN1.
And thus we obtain 0.08 mag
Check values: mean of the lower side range 35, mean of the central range 33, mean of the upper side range 36.4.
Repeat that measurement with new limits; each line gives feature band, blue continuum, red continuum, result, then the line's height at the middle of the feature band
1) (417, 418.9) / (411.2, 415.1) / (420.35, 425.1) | 0.08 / 35.2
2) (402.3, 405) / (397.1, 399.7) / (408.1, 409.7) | -0.09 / 32.1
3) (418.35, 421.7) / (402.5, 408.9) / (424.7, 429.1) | 0.05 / 35.5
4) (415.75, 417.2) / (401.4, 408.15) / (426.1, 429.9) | 0.03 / 34.8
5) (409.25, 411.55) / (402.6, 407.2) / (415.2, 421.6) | 0.02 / 34.2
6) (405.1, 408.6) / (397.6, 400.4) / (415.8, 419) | -0.08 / 32.1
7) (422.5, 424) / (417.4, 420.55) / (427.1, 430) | -0.02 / 33.3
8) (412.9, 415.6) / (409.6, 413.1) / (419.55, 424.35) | 0.06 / 35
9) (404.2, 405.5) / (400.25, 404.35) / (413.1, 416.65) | 0.04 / 34.8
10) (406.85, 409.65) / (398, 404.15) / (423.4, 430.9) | -0.04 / 34.1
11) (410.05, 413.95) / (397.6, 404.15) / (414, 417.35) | -0.05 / 33.2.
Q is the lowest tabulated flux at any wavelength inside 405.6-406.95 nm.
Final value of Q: 33.73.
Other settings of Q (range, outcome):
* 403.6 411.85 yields 30.71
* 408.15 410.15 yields 30.74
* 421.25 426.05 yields 29.42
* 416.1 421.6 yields 30.11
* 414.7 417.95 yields 30.58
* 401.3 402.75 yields 33.56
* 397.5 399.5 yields 20.17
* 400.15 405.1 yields 31.04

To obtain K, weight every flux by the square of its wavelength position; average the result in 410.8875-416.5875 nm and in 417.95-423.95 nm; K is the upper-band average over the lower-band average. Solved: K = 1.02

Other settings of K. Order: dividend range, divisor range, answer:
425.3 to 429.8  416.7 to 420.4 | 1.12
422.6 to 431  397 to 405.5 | 1.20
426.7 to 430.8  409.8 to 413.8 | 1.01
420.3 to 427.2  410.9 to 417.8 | 1.10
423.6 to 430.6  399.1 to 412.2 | 1.11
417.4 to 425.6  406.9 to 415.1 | 1.05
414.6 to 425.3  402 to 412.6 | 1.04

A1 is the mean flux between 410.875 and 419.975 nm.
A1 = 33.9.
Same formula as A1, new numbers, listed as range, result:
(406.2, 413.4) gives 35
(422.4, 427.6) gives 35.7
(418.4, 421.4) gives 33.7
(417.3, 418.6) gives 32.7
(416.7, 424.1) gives 33.9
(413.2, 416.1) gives 32.8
